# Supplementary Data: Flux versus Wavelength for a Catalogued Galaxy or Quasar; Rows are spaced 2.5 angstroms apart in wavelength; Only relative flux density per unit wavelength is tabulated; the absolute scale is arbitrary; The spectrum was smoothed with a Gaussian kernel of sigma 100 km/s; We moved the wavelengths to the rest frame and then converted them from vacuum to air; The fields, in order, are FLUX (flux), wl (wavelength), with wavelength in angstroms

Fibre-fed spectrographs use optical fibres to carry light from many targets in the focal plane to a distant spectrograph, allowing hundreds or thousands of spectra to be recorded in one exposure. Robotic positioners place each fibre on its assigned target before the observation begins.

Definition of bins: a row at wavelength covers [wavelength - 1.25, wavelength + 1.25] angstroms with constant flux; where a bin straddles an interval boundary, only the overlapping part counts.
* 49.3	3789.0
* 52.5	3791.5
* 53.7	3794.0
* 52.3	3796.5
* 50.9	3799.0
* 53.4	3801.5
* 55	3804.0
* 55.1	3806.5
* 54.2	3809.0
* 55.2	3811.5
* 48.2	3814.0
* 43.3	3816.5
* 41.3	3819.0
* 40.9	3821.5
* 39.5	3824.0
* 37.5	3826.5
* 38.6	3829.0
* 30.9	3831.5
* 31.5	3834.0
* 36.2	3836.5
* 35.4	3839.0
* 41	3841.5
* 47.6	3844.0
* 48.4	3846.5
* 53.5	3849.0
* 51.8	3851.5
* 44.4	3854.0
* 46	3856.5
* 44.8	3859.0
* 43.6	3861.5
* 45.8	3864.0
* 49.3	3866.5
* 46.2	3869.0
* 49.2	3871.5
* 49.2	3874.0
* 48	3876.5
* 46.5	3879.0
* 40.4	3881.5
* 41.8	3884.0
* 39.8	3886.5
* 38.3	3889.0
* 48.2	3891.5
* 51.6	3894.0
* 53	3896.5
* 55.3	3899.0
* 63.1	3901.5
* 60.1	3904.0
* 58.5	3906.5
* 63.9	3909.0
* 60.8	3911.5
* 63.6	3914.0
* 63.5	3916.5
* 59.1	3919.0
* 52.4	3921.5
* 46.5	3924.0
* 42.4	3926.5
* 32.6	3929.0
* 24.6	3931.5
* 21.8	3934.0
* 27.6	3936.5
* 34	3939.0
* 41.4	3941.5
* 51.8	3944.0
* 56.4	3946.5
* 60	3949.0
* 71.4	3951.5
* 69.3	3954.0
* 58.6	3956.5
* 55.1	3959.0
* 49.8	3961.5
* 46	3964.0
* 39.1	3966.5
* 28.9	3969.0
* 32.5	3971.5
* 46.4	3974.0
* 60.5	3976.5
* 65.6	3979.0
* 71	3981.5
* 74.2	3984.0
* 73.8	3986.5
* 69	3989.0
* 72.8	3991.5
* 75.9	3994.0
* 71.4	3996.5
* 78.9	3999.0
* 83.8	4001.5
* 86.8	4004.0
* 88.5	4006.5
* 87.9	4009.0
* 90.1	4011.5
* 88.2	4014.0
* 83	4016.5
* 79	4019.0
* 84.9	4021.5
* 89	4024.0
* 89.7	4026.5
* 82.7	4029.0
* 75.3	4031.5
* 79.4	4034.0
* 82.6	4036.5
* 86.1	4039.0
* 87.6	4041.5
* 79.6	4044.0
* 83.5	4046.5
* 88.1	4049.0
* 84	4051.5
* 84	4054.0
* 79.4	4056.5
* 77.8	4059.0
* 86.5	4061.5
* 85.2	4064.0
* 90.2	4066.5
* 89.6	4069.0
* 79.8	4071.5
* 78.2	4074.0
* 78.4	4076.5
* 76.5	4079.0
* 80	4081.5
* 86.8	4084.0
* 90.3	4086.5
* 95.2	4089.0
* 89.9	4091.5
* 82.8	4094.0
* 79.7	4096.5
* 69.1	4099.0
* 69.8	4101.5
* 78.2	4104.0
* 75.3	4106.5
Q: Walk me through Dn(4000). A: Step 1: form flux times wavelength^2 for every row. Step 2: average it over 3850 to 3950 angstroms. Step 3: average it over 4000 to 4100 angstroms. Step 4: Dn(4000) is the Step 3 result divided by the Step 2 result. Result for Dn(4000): 1.89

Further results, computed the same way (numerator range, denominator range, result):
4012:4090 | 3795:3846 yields 2.12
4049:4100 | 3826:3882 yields 2.12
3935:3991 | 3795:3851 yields 1.28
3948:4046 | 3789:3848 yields 1.74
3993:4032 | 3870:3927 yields 1.70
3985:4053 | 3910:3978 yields 1.78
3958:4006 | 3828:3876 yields 1.52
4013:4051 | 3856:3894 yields 2.00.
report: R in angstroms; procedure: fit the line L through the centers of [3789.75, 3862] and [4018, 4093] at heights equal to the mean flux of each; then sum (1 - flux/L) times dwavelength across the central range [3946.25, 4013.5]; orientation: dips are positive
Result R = 5.7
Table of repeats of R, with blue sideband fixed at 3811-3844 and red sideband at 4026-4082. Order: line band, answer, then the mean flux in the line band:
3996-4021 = -3.4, 84.2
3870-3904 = 1.8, 48.5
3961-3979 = 6.0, 44.6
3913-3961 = 9.2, 49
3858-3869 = 0.2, 45.9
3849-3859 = -0.7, 47.8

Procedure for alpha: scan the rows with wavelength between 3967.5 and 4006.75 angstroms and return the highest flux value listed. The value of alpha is 88.5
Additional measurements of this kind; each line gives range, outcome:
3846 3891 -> 53.5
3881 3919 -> 63.9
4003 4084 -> 90.2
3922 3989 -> 74.2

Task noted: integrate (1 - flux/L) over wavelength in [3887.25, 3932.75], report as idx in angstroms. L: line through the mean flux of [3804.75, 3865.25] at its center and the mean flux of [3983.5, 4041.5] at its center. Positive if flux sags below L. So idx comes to 5.9 angstroms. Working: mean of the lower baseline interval 44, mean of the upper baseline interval 81.7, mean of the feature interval 51.9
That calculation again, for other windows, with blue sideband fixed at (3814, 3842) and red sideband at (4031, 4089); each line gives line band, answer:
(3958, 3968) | 2.7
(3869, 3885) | 0.6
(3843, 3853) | -1.9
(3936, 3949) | 3.4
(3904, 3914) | -1.4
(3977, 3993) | -0.4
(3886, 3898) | 0.9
